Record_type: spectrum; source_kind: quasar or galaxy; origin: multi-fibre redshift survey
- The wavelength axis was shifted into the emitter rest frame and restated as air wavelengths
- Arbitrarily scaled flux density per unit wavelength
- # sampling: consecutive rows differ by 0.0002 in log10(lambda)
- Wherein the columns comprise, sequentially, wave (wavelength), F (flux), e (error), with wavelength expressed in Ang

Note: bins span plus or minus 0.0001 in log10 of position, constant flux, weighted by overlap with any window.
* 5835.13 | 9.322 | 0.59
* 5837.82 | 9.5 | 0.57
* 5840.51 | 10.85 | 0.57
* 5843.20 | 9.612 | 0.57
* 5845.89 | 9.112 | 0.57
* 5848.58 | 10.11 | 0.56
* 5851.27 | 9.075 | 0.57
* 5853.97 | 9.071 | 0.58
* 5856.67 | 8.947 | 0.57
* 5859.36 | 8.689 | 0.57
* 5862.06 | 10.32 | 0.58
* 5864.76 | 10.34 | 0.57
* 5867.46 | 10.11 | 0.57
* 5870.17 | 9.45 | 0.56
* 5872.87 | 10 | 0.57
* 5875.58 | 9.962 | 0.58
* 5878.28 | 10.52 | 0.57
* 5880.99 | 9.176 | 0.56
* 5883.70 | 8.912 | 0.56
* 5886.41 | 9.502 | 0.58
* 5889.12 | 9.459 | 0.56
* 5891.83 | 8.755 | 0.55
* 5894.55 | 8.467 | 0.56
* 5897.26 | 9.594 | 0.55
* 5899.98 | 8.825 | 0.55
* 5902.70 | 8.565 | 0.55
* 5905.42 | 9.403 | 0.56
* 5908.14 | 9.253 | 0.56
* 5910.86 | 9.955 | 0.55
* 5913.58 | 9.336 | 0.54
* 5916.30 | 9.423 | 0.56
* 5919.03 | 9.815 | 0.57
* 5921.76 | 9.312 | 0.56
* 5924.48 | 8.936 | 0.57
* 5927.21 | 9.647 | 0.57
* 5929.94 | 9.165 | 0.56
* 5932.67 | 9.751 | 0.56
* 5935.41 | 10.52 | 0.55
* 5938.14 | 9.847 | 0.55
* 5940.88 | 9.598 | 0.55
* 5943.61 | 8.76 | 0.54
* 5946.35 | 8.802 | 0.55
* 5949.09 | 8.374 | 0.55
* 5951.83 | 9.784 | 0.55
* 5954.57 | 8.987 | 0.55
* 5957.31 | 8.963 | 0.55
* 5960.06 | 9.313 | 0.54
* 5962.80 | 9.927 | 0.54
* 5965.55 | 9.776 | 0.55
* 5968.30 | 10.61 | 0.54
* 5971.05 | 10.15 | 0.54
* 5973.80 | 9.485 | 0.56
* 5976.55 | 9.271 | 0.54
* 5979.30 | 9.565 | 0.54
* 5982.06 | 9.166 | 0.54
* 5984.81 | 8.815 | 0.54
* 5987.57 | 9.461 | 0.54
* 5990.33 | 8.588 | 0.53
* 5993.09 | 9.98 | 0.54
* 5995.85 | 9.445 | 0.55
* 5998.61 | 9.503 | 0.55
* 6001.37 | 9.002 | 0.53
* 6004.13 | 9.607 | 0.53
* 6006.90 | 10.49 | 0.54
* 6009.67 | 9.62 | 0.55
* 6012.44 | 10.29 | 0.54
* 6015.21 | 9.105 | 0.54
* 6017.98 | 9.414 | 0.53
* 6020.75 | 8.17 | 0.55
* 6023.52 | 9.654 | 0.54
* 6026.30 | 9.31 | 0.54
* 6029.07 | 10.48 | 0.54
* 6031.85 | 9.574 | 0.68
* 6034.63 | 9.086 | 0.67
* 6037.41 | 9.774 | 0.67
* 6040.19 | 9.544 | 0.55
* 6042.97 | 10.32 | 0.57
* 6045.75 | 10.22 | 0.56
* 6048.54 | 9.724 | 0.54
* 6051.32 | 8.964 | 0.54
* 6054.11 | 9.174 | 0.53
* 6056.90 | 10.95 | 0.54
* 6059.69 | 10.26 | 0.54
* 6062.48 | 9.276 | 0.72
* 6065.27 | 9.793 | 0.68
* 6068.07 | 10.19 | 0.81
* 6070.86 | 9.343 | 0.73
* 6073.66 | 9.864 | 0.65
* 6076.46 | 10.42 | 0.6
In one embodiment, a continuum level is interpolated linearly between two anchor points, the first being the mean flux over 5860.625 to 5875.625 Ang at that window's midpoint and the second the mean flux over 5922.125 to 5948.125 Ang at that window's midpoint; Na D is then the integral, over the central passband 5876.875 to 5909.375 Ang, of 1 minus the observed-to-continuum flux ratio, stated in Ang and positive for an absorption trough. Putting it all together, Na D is 2.0 Ang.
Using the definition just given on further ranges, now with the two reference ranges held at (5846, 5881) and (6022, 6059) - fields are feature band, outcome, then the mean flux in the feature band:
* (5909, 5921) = 0.1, 9.6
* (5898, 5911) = 0.7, 9.14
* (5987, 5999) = 0.4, 9.38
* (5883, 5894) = 0.6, 9.12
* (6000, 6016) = 0.1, 9.7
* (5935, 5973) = 0.8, 9.5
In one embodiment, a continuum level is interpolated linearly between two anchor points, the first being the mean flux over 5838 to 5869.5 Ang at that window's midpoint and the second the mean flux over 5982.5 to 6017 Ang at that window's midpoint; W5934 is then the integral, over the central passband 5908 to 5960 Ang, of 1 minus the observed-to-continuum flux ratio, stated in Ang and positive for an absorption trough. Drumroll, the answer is 1.0 Ang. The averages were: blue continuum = 9.65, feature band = 9.38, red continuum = 9.48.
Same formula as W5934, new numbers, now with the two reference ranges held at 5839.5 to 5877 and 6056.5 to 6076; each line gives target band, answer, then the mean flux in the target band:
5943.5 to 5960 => 1.4 Ang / 8.99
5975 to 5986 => 0.7 Ang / 9.22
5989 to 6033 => 1.5 Ang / 9.52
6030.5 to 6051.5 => 0.4 Ang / 9.69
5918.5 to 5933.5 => 0.5 Ang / 9.41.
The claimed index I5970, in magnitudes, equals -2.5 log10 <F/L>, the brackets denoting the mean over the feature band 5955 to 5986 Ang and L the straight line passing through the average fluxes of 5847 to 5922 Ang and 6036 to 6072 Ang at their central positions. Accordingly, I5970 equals 0.01 mag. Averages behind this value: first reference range 9.44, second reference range 9.81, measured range 9.54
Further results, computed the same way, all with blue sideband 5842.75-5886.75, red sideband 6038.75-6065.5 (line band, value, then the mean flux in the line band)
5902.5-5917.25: 0.03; 9.38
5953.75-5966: 0.04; 9.38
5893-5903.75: 0.09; 8.86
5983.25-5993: 0.07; 9.09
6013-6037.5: 0.04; 9.41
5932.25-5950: 0.03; 9.38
